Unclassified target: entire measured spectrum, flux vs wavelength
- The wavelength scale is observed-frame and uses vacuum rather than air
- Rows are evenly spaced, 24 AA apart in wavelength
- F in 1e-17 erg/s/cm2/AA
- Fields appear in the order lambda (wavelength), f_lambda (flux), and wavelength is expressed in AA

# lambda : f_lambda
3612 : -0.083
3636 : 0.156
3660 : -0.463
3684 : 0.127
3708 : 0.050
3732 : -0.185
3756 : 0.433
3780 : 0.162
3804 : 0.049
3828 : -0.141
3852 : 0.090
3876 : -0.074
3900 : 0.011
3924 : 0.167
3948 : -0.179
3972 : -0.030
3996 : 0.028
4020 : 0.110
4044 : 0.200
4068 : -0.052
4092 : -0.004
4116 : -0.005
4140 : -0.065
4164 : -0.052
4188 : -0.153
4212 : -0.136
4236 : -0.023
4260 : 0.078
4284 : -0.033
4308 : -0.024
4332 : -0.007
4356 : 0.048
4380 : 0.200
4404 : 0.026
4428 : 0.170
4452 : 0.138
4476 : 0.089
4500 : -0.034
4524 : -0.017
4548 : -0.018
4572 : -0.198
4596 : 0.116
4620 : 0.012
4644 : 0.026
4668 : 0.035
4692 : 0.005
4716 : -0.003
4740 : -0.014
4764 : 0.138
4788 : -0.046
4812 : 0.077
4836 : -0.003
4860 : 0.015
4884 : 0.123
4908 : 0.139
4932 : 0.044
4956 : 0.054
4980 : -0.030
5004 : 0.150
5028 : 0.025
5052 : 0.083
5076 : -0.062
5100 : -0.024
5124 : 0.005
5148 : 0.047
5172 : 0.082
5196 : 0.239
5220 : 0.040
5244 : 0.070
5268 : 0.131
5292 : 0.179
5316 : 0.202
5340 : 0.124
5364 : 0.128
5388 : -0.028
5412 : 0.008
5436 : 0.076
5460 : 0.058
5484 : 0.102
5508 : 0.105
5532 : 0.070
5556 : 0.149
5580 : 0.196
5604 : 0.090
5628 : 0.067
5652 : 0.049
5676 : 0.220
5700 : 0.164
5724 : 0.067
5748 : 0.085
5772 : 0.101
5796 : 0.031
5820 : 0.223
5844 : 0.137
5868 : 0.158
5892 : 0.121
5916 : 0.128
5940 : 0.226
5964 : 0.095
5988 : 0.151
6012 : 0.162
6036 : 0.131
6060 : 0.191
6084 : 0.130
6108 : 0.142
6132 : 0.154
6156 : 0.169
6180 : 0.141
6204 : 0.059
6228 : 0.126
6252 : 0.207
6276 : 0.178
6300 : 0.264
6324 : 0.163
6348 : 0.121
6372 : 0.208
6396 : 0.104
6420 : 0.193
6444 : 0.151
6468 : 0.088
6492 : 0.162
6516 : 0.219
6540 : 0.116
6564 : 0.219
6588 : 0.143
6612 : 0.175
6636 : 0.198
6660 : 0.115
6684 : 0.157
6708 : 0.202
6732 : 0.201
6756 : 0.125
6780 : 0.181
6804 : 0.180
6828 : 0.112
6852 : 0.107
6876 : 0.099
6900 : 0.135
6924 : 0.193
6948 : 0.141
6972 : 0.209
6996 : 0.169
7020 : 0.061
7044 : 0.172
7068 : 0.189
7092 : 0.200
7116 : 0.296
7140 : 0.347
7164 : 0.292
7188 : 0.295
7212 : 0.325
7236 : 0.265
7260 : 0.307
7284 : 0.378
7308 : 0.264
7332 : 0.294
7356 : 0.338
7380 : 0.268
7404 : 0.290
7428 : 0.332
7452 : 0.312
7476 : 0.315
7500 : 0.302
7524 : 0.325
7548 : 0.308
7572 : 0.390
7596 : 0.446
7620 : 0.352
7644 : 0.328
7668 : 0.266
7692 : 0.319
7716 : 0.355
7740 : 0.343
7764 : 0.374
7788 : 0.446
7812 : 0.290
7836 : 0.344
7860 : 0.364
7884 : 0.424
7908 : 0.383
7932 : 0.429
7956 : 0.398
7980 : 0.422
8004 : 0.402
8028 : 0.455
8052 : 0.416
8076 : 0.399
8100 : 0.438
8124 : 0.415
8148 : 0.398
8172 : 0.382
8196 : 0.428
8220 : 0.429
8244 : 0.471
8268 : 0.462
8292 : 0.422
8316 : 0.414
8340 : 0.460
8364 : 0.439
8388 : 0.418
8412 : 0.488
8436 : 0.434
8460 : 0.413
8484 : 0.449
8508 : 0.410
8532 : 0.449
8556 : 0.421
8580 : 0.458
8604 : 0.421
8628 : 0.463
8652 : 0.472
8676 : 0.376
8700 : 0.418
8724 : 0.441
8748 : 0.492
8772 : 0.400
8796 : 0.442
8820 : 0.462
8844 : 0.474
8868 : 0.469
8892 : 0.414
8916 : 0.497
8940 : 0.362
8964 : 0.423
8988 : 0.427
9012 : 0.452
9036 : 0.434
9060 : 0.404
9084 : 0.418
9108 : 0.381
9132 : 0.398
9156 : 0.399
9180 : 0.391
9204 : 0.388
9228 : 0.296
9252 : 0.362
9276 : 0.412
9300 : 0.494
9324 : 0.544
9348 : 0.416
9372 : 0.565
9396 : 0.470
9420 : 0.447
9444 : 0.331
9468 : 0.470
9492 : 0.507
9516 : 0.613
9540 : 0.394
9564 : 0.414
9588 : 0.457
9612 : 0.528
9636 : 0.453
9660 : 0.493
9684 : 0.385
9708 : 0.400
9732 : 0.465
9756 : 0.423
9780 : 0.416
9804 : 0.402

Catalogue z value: 0.78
